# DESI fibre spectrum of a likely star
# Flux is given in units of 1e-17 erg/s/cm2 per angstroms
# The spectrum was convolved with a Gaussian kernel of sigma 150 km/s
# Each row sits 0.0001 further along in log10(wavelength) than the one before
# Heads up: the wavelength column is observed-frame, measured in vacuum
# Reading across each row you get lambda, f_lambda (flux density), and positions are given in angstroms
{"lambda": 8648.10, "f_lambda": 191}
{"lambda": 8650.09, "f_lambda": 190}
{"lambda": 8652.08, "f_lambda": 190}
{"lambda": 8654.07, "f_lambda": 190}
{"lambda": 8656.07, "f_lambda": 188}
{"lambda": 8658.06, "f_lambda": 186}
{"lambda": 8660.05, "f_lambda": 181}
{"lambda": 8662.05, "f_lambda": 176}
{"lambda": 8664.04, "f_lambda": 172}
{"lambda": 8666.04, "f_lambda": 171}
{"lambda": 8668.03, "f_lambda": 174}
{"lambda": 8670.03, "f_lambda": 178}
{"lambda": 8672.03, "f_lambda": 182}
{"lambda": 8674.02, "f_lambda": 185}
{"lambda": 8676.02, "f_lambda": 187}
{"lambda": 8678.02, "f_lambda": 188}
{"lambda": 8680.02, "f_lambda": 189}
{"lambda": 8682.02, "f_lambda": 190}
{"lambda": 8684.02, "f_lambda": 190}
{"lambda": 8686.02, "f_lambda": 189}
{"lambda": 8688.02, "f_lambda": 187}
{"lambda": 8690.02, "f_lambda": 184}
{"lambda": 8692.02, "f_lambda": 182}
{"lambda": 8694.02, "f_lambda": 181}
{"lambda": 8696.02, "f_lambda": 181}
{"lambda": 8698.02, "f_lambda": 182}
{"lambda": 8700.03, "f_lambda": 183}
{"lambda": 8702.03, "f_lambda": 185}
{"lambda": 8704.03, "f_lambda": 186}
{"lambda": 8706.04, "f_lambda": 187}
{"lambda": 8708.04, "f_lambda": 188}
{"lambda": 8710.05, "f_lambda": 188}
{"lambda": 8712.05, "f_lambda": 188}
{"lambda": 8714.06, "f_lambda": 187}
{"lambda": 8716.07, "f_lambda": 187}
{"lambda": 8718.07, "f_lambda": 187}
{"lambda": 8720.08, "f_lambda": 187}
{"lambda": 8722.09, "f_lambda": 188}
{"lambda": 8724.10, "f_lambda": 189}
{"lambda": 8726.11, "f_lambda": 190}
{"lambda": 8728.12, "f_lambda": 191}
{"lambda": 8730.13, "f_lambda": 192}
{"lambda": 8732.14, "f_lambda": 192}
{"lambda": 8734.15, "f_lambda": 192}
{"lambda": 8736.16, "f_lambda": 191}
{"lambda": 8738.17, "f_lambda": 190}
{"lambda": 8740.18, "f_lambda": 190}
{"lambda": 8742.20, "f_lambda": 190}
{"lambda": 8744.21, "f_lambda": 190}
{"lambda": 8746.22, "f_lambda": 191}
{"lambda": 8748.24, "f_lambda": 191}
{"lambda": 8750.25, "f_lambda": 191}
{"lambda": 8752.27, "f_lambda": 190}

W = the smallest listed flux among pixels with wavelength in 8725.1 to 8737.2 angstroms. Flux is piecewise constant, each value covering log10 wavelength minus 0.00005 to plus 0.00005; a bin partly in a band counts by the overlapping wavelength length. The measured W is 190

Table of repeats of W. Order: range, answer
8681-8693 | 182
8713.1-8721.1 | 187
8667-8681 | 174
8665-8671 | 171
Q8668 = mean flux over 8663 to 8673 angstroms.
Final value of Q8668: 175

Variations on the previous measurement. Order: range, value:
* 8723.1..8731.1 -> 190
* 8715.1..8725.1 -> 188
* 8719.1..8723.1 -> 187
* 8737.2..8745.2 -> 190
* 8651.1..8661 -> 187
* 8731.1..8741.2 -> 191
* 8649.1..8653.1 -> 190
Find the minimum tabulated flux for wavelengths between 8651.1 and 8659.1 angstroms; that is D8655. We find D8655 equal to 186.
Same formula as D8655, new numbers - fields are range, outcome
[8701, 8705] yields 185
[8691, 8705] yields 181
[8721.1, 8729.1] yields 188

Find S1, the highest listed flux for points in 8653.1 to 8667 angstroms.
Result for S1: 190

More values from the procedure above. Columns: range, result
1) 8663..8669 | 174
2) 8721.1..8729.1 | 191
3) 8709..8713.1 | 188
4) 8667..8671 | 178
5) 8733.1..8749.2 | 192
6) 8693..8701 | 183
